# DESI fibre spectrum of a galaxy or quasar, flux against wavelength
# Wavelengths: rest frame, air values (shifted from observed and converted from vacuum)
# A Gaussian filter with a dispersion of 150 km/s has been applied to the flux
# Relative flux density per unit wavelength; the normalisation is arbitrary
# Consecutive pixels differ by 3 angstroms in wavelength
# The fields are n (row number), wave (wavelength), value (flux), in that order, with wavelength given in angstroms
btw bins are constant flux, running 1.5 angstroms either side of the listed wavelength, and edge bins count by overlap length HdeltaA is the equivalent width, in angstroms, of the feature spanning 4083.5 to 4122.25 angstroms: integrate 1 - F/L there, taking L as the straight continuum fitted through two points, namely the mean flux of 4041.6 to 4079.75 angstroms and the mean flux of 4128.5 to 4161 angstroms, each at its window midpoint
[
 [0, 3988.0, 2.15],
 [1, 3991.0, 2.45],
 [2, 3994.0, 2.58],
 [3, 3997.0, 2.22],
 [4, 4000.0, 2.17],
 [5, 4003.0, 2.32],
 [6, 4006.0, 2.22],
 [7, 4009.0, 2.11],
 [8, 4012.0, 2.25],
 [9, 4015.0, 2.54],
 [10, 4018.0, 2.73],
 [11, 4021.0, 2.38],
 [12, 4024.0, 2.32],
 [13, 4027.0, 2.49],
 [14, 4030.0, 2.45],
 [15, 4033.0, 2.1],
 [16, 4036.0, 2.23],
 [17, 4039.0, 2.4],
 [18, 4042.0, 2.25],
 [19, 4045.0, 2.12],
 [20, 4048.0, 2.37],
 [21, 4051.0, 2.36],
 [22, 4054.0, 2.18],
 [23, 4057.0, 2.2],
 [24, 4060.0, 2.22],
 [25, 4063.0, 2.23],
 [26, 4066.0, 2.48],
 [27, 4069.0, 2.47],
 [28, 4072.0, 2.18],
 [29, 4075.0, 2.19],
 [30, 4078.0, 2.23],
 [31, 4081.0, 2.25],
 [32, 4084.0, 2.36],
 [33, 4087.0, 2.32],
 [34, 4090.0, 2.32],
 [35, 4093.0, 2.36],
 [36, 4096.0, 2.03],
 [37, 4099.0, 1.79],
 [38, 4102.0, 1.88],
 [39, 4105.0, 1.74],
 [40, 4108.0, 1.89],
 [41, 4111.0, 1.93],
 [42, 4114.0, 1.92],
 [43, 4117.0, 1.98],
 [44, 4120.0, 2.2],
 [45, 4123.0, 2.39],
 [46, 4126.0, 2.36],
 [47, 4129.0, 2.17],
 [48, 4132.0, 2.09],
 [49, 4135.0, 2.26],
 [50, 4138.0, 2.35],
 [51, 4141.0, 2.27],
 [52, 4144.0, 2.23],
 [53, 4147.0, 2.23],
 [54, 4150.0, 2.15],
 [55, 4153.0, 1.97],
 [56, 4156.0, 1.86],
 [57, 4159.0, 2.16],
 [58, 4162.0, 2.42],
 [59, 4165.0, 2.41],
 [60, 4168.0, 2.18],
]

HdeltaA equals 2.8 angstroms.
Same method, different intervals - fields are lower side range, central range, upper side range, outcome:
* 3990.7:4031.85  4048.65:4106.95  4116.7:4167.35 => 2.29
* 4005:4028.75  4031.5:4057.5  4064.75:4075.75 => 1.23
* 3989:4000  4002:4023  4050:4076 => -0.16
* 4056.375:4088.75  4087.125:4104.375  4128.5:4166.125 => 1.38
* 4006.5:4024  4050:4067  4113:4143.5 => 0.33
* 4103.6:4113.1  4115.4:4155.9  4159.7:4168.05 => -1.91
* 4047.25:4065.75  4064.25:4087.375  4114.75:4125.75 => -0.64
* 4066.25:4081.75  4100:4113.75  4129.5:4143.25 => 2.41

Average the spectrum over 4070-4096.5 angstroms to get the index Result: 2.26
